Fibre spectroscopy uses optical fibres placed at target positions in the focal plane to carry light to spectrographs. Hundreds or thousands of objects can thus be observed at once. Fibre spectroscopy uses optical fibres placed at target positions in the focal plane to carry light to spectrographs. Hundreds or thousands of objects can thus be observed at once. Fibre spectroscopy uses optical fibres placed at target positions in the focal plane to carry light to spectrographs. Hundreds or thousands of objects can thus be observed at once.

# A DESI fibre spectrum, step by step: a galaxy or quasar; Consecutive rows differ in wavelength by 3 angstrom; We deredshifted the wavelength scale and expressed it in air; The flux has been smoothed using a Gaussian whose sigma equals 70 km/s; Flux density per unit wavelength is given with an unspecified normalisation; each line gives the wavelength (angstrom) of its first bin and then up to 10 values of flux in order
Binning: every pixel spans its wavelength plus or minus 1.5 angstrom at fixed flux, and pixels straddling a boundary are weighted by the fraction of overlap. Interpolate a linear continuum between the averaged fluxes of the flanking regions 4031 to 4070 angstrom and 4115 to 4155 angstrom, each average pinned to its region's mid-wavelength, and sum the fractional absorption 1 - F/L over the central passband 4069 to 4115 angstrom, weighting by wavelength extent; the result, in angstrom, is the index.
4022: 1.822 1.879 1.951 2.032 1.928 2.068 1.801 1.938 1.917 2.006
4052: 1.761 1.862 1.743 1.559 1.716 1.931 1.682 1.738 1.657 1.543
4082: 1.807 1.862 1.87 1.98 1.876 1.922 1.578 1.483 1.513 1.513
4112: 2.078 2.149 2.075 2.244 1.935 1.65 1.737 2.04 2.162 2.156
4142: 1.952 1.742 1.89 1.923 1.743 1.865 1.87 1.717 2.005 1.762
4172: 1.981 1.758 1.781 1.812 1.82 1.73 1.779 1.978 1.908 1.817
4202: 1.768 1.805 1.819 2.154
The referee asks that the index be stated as 3.57 angstrom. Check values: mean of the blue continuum 1.85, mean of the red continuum 1.95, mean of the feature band 1.75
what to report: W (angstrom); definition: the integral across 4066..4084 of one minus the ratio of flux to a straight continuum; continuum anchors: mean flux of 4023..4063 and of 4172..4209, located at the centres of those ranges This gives 1.4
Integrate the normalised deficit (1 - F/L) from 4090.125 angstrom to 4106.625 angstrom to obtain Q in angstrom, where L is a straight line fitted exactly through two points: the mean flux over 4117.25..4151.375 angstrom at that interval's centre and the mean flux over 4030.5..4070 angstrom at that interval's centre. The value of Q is 1.6 angstrom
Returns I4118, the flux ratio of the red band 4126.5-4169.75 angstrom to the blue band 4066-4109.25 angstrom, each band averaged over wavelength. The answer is 1.1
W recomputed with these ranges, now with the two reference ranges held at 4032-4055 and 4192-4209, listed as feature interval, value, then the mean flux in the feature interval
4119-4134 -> -0.3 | 1.92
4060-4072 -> 1.1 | 1.73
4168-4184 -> 0.3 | 1.82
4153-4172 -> 0.2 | 1.84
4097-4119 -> 1.3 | 1.77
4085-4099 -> 0.0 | 1.89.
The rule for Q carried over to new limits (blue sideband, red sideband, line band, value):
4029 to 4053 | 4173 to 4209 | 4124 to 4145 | -0.82 angstrom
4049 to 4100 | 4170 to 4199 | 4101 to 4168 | -2.54 angstrom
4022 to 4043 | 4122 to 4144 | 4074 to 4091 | 1.52 angstrom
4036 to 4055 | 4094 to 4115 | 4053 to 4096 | 1.01 angstrom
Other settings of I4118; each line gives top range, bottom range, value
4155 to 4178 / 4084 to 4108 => 1.05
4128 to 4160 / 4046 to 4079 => 1.09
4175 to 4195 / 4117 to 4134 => 0.94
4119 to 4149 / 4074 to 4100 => 1.09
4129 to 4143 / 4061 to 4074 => 1.16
